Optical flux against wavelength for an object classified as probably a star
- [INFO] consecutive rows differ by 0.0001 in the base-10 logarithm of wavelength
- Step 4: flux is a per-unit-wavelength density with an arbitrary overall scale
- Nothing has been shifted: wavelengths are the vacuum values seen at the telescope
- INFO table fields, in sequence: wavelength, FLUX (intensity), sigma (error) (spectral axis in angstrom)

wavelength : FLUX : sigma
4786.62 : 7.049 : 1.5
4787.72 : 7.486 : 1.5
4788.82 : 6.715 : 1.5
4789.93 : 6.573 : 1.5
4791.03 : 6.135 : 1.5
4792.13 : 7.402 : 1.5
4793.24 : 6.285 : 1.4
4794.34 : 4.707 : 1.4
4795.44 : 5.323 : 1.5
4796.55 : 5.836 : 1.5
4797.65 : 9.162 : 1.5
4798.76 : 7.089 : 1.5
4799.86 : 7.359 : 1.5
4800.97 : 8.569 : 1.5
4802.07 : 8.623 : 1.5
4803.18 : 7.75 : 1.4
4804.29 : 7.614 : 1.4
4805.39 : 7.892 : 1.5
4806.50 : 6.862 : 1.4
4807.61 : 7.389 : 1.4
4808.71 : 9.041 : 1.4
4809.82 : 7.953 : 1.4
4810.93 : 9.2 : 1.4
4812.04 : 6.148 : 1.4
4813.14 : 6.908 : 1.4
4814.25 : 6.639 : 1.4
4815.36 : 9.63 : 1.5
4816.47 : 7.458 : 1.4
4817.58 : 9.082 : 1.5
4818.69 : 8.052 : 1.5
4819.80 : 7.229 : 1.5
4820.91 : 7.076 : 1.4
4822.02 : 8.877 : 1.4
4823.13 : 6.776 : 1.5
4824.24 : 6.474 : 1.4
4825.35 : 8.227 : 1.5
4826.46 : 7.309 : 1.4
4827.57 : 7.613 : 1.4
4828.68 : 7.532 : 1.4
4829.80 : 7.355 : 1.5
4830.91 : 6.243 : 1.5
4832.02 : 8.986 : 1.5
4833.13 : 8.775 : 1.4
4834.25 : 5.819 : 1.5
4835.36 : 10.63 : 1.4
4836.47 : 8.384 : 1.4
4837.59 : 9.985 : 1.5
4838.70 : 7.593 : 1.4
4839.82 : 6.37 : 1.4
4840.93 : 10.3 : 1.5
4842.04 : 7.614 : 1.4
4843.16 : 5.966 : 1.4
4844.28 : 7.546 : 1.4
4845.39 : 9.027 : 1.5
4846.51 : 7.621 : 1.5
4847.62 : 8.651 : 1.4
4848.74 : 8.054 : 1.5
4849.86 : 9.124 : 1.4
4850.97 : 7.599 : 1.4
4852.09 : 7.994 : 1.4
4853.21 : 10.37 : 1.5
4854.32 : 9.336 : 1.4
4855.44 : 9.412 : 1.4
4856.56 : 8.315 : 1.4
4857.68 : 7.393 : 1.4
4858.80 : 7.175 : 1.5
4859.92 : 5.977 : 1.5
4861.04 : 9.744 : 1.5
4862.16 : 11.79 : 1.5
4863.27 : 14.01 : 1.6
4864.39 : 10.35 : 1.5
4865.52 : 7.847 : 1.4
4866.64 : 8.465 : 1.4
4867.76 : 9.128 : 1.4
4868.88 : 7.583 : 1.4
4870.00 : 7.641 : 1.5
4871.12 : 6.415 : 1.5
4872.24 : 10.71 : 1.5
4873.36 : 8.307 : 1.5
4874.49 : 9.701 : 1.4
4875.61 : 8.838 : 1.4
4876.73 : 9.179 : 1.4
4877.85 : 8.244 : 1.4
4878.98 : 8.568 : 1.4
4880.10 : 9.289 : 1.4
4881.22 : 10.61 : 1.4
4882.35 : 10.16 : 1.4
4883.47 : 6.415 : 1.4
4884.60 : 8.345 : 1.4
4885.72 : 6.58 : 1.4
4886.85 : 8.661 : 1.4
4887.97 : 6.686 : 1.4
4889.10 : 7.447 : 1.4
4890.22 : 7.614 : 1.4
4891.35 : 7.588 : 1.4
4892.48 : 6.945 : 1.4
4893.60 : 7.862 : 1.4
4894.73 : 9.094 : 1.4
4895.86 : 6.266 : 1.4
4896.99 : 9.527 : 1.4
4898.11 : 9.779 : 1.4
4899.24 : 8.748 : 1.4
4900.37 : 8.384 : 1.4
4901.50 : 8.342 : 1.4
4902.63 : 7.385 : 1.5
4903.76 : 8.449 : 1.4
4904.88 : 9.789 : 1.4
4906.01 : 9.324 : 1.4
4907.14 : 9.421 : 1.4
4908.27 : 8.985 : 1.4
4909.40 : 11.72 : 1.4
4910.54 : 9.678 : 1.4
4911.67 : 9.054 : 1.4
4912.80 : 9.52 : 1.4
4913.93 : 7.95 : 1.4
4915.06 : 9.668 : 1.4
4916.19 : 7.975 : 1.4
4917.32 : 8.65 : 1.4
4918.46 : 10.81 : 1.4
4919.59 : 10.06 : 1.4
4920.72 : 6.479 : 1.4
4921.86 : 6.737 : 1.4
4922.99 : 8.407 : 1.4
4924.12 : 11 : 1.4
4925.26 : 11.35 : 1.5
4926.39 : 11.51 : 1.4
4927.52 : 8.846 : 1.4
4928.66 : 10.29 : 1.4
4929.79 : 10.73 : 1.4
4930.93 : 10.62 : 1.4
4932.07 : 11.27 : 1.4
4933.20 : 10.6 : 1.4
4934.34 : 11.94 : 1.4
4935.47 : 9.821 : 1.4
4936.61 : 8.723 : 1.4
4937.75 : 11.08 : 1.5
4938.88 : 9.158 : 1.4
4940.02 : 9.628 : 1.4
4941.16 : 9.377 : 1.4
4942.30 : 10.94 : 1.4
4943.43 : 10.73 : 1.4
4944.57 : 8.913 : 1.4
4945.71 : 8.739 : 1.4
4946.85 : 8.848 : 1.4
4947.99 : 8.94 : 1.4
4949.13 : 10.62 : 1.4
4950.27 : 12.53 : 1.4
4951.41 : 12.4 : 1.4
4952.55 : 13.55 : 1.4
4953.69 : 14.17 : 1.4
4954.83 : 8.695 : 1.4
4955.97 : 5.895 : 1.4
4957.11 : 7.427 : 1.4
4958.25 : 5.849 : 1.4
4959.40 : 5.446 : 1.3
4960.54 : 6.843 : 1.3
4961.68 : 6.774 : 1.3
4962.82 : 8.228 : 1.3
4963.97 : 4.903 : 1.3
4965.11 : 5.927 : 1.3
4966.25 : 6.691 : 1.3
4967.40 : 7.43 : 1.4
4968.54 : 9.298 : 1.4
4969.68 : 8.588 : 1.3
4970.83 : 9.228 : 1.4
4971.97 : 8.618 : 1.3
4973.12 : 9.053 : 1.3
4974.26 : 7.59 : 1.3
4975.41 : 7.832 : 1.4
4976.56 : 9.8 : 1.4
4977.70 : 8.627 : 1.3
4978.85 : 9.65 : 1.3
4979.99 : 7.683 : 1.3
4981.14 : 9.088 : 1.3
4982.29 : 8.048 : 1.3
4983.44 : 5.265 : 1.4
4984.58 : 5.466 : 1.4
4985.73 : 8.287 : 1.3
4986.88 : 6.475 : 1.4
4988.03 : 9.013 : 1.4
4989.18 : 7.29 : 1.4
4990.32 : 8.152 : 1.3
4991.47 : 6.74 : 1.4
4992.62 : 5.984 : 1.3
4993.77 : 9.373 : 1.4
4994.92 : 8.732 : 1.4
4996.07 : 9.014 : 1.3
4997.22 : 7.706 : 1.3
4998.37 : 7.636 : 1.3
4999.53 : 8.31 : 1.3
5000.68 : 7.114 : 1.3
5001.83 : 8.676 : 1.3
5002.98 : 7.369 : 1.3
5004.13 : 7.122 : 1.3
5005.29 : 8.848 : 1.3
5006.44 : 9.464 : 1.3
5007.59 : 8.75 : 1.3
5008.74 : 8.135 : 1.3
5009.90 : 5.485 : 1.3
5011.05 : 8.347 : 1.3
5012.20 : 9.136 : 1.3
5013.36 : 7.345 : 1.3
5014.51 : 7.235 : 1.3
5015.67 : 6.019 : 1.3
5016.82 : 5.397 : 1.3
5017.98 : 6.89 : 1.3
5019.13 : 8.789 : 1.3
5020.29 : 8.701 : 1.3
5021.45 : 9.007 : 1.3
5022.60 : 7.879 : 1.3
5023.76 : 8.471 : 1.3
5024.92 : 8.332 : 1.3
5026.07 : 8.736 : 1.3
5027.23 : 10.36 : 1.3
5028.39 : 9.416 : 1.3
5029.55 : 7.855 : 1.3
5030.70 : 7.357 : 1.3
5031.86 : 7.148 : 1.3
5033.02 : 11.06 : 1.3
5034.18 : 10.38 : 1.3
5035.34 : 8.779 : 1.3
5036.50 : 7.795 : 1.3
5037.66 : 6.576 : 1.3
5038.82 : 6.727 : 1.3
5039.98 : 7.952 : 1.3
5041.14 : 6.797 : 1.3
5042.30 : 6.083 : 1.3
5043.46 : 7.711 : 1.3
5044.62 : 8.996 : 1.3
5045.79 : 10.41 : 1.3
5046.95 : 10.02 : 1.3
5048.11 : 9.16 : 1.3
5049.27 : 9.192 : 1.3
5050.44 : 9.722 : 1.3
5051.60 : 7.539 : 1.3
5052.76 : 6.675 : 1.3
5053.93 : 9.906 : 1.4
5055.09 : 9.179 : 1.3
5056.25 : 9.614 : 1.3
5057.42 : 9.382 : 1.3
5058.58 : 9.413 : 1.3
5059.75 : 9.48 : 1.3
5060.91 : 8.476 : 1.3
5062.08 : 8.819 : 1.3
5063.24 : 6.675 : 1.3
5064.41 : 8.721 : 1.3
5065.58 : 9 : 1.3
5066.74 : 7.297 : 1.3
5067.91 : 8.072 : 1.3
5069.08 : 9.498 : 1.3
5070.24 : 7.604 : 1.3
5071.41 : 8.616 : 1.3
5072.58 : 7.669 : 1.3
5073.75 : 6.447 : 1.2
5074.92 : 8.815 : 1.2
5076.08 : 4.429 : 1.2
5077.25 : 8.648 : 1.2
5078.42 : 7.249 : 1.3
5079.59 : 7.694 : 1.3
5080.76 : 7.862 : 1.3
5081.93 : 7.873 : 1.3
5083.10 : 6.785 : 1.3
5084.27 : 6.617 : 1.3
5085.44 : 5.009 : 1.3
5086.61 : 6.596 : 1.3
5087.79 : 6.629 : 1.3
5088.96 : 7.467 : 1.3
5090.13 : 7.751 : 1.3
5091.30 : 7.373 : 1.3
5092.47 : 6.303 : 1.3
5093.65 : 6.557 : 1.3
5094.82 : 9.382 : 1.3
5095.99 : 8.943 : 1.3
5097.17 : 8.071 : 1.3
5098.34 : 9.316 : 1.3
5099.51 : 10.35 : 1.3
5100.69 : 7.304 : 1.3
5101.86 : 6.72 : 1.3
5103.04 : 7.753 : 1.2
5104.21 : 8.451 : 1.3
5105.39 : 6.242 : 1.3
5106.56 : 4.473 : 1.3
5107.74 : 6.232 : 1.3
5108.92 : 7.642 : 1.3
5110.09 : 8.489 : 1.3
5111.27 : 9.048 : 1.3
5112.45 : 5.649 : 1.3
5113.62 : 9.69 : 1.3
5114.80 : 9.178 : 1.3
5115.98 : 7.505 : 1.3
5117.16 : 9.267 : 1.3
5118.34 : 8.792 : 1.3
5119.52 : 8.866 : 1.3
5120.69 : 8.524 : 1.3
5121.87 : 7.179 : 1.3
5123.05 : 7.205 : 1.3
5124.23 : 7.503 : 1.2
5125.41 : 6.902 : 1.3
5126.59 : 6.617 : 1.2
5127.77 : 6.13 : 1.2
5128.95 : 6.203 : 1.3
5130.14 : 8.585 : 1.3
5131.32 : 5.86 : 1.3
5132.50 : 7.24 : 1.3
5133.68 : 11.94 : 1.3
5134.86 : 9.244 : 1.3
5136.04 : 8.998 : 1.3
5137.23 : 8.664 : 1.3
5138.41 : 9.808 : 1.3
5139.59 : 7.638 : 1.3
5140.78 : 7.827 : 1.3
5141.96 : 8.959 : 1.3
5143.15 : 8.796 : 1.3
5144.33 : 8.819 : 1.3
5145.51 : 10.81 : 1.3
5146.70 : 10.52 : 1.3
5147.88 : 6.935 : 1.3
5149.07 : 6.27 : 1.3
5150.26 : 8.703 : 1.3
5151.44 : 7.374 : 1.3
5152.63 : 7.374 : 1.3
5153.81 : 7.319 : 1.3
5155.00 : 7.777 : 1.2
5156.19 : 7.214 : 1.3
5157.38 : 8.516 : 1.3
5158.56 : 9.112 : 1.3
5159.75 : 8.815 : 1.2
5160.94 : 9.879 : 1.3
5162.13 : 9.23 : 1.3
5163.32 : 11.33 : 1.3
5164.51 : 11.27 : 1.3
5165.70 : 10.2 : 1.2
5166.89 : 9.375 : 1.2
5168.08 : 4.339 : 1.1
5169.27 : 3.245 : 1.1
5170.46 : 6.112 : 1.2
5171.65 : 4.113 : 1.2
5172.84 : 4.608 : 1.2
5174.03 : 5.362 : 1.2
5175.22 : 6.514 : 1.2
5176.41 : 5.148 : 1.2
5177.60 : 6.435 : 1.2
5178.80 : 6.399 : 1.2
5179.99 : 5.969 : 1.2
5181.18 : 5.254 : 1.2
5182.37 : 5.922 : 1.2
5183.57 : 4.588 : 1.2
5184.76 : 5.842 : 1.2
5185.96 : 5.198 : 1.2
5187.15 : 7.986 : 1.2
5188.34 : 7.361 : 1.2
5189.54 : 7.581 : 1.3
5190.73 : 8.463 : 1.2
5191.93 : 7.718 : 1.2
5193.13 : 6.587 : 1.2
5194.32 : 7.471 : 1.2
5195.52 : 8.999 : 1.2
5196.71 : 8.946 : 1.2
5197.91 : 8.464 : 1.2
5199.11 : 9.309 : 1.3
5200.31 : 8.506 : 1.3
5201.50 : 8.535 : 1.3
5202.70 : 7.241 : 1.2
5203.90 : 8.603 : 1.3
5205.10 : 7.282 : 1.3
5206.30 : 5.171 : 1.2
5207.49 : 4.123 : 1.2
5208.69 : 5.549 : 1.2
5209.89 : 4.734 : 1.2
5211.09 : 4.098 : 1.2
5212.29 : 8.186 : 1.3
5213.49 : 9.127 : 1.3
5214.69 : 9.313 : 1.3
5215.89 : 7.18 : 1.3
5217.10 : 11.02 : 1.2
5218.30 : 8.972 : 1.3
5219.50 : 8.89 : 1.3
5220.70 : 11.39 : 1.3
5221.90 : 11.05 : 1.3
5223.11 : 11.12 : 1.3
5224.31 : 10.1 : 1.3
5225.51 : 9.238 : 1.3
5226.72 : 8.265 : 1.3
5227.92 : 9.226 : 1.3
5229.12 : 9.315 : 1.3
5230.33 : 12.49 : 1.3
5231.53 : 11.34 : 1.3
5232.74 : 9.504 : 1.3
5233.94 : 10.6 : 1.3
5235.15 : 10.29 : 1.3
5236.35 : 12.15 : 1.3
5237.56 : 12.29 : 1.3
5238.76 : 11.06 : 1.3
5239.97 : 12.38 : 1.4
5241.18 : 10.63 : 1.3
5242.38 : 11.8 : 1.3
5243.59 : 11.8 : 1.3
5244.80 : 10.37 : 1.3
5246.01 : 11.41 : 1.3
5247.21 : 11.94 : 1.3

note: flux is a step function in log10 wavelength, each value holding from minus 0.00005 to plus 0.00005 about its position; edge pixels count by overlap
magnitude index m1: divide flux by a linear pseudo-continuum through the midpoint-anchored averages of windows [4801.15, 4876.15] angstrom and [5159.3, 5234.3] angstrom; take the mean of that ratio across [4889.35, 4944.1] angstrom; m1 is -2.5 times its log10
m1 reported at -0.15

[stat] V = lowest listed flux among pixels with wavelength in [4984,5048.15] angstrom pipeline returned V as 5.397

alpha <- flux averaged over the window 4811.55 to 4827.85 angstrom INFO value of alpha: 7.57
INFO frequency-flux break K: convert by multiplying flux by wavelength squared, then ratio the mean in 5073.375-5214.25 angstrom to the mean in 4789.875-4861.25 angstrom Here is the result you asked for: 1.1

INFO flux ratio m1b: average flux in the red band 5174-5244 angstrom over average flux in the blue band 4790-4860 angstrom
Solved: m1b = 1.08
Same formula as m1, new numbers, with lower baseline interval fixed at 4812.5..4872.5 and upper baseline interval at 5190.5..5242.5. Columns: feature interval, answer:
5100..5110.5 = 0.24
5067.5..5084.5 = 0.15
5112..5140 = 0.10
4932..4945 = -0.20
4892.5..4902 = -0.01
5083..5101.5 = 0.16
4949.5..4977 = 0.00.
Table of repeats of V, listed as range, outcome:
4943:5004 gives 4.903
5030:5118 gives 4.429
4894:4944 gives 6.266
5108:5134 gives 5.649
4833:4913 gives 5.819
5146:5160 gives 6.27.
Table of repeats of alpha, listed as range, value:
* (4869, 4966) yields 8.98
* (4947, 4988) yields 8.32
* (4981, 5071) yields 8.16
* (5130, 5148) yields 8.85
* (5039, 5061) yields 8.69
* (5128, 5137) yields 8.22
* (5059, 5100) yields 7.77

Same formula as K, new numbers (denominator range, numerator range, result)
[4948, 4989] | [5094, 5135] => 1.00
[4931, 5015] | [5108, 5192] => 0.96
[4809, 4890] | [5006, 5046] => 1.05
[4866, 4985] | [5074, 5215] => 0.93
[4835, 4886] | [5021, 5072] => 1.06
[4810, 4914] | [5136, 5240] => 1.11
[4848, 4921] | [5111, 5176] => 1.01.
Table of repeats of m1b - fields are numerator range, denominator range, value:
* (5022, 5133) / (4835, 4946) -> 0.89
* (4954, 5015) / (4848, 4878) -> 0.88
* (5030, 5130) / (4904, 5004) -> 0.90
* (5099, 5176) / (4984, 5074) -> 0.96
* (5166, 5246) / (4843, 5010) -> 0.94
